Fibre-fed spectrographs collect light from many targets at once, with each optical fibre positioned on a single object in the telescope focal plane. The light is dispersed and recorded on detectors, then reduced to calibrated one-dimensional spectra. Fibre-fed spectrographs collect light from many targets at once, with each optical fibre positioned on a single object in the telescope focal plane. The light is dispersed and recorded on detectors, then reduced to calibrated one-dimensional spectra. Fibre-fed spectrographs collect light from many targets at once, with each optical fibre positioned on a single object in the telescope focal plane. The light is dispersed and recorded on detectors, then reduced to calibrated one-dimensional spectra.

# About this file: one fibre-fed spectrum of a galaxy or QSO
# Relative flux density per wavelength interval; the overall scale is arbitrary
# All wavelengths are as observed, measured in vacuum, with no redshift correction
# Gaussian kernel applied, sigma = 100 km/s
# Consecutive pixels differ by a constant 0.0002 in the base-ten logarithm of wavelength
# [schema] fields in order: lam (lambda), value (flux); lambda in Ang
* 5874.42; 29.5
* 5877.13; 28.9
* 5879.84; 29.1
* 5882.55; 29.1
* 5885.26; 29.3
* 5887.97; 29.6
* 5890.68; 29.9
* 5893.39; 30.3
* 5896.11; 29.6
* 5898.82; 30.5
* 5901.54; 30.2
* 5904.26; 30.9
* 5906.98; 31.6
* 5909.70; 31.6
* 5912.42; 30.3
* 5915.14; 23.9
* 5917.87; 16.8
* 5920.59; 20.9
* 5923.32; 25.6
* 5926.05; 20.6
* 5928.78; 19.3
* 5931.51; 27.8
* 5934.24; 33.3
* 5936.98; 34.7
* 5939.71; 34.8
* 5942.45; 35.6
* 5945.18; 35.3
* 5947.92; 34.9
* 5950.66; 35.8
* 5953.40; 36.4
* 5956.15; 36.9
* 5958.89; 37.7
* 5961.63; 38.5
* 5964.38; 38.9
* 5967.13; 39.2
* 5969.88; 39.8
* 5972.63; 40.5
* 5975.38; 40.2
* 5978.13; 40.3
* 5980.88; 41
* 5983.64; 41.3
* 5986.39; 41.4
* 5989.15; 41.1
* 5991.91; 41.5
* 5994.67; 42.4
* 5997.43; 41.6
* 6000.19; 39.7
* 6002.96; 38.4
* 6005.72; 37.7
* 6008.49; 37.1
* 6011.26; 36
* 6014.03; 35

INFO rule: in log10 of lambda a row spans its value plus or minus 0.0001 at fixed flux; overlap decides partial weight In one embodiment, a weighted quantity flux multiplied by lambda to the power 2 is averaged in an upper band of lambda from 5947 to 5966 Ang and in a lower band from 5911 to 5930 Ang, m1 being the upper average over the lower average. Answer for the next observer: 1.7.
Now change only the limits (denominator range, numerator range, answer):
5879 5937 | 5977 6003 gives 1.52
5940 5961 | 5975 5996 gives 1.15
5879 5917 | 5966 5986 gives 1.40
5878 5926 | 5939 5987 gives 1.40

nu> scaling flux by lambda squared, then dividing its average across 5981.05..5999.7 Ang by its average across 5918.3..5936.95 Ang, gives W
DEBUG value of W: 1.70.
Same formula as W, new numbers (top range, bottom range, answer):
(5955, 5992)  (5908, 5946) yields 1.45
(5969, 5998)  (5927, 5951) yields 1.30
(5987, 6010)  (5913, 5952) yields 1.43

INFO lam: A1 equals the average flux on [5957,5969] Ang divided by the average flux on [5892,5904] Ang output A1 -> 1.3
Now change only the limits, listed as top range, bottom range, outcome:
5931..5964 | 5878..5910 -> 1.18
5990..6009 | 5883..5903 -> 1.34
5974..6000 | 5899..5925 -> 1.53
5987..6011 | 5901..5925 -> 1.49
